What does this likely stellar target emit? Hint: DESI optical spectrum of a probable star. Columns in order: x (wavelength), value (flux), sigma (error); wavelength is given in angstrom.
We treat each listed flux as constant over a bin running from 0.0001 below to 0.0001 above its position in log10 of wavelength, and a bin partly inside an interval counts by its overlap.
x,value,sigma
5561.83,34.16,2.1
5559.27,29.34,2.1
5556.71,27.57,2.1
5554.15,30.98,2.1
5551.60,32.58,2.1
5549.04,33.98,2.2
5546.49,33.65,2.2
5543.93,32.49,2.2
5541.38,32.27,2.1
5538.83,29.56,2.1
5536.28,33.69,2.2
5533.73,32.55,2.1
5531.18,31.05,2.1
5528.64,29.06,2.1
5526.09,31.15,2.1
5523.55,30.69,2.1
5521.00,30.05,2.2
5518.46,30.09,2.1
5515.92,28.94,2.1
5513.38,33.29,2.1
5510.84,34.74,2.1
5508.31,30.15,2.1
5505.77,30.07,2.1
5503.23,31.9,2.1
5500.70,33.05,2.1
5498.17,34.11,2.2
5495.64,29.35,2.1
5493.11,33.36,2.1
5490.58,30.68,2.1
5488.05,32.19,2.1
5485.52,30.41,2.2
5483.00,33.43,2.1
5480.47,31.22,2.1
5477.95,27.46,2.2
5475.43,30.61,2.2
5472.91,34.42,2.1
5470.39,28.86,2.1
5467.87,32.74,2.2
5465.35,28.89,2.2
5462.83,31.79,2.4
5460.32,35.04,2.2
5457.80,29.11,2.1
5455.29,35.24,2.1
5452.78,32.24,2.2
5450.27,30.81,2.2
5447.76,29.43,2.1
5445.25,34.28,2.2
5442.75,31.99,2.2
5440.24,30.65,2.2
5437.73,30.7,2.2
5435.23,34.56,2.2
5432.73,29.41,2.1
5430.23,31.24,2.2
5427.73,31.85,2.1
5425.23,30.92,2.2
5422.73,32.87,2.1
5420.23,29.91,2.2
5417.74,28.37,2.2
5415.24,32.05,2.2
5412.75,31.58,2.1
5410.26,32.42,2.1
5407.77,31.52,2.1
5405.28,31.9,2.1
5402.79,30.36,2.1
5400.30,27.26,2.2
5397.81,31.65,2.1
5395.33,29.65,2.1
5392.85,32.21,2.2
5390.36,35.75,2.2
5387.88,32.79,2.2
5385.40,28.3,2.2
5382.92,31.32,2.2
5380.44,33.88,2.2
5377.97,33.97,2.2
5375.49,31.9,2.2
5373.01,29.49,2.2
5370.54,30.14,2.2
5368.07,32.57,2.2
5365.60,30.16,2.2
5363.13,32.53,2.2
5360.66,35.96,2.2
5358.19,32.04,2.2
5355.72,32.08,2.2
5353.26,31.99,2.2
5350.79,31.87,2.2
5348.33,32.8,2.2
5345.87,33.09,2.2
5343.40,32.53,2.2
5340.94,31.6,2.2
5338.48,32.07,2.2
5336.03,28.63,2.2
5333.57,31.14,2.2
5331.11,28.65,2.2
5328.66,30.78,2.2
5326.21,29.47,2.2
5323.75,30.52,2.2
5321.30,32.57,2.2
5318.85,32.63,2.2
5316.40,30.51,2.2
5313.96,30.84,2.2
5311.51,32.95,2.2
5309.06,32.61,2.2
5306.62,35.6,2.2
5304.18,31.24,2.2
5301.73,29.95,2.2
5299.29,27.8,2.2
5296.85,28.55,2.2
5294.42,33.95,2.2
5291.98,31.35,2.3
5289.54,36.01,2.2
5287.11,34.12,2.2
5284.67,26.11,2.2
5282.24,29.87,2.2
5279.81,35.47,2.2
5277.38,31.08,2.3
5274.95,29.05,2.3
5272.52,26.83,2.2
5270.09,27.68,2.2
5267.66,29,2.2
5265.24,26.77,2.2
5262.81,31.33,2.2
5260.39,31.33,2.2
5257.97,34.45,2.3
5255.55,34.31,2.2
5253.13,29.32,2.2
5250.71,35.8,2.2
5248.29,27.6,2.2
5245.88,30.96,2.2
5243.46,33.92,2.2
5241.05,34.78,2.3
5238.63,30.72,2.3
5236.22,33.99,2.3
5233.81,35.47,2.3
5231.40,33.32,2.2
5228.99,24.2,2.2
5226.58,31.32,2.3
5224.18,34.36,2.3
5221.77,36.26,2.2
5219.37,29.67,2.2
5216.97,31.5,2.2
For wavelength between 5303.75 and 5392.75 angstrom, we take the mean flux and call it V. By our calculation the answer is 31.9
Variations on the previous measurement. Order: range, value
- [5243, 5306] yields 30.9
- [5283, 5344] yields 31.3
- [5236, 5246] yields 33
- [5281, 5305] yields 30.9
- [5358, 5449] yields 31.6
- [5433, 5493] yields 31.6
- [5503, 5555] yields 31.6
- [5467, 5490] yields 31.2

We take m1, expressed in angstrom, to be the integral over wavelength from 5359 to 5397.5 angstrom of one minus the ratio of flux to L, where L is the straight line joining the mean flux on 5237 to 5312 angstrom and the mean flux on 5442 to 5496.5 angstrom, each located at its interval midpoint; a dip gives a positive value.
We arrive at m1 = -0.7 angstrom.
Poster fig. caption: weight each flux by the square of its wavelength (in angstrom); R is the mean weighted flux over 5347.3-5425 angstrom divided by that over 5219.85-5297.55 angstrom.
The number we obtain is 1.1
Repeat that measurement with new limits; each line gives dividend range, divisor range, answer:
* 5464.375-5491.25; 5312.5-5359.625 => 1.04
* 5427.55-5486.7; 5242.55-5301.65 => 1.09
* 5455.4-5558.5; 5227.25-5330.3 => 1.09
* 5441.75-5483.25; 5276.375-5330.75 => 1.06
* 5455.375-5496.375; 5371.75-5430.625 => 1.03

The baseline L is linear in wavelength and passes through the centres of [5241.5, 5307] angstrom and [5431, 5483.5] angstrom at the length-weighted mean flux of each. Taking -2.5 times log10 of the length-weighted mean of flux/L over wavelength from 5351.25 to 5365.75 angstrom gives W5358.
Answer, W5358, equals -0.04 mag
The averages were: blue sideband 31.1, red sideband 31.5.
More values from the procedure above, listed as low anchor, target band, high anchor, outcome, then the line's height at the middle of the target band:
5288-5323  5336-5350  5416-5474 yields -0.01 mag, 31.8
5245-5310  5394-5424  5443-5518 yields 0.02 mag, 31.4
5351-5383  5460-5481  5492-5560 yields 0.02 mag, 31.7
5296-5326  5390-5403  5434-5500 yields 0.02 mag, 31.5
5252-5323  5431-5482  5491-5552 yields 0.00 mag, 31.6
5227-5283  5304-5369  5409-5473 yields -0.02 mag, 31.3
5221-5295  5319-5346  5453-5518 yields 0.02 mag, 31.6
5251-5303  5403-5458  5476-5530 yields -0.02 mag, 31.1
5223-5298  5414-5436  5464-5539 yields 0.01 mag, 31.3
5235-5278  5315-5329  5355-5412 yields 0.01 mag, 31.4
